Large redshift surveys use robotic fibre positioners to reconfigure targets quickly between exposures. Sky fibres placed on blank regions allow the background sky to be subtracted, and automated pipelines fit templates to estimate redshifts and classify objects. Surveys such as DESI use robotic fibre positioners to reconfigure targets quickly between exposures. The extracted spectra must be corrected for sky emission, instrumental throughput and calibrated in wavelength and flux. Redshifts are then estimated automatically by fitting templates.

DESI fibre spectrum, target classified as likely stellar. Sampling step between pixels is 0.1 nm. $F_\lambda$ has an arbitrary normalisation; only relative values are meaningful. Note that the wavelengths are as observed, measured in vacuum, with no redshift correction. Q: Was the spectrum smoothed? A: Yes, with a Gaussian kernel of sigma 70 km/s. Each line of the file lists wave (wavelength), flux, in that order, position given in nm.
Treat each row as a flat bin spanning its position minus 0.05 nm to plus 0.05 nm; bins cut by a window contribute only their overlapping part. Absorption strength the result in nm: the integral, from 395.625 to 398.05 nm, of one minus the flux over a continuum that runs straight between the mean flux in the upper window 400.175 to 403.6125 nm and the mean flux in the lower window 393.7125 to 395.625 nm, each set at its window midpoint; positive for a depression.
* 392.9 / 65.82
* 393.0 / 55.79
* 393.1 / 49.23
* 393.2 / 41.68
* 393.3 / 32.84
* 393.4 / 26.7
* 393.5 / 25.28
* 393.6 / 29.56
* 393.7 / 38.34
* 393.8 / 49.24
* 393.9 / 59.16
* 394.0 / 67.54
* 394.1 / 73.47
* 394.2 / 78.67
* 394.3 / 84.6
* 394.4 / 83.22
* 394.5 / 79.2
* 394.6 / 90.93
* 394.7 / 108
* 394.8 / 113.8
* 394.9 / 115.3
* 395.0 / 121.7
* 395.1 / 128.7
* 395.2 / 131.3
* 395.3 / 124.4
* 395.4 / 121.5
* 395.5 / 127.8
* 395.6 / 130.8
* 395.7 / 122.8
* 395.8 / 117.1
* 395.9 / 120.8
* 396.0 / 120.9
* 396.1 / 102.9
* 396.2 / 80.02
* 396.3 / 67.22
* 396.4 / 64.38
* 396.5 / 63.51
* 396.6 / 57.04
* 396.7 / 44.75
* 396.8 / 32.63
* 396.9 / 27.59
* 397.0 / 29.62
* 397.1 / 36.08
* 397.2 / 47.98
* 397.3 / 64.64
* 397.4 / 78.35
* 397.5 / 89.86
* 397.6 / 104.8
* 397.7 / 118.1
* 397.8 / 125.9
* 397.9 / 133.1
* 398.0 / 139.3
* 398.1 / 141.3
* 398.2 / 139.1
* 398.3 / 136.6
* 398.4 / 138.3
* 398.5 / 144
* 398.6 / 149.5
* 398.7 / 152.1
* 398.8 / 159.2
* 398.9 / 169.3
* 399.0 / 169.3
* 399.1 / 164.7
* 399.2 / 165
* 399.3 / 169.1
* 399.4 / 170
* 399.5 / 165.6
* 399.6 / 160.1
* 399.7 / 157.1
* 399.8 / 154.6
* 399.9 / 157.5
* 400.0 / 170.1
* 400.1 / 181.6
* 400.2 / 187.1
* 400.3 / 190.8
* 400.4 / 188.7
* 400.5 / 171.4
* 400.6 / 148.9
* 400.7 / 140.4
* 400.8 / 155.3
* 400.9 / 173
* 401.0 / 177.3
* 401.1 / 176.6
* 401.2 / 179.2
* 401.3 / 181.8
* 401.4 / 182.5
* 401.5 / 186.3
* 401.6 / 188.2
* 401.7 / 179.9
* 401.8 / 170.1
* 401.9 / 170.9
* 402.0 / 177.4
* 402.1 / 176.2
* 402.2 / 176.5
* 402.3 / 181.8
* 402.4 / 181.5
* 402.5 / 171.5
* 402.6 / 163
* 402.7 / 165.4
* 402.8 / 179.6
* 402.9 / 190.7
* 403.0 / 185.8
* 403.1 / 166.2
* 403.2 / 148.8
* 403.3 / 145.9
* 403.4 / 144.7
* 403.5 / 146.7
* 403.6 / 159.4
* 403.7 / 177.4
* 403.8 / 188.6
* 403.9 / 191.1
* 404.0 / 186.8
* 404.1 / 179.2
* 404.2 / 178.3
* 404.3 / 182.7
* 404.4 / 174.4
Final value 0.734 nm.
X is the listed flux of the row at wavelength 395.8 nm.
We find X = 117.1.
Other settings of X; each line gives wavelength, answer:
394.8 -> 113.8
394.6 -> 90.93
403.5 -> 146.7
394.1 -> 73.47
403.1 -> 166.2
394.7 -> 108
